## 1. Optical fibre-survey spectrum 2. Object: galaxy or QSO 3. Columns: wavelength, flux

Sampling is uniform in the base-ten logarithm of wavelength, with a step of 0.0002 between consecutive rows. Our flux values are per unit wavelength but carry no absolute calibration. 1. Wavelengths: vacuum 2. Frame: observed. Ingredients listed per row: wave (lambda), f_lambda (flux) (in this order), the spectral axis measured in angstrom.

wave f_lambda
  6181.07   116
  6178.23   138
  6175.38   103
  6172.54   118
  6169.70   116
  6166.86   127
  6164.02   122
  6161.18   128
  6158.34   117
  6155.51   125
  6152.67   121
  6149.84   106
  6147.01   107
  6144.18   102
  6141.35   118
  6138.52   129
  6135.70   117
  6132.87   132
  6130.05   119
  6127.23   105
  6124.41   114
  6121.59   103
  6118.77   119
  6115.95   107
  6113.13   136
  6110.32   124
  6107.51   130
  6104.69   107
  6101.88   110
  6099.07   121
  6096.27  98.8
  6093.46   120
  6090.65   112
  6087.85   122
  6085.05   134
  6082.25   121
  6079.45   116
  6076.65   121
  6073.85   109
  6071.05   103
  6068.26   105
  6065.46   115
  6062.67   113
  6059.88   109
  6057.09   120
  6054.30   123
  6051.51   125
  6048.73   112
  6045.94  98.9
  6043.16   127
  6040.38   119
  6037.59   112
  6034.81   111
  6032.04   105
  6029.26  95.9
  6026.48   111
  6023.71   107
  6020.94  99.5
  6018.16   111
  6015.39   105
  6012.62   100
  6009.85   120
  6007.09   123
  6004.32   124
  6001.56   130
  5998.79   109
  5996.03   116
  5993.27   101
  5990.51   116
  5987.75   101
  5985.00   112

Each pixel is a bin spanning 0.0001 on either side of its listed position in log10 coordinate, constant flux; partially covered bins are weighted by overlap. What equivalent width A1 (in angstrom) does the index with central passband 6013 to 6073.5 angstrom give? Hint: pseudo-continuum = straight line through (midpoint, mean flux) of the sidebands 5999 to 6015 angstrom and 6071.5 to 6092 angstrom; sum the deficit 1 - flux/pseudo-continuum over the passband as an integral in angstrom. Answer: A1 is 3.8 angstrom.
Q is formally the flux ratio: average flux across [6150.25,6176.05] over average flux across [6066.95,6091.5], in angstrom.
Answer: 1.0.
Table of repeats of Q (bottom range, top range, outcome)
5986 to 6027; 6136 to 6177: 1.05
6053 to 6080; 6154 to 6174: 1.08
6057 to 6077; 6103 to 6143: 1.07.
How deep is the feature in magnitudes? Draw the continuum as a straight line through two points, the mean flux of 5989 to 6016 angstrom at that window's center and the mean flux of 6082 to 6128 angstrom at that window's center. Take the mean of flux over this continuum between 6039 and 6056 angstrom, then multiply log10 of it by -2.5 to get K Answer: -0.019 mag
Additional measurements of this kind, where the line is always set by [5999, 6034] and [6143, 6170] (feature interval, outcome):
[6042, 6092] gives -0.03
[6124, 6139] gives -0.03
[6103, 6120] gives -0.05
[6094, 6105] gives 0.04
